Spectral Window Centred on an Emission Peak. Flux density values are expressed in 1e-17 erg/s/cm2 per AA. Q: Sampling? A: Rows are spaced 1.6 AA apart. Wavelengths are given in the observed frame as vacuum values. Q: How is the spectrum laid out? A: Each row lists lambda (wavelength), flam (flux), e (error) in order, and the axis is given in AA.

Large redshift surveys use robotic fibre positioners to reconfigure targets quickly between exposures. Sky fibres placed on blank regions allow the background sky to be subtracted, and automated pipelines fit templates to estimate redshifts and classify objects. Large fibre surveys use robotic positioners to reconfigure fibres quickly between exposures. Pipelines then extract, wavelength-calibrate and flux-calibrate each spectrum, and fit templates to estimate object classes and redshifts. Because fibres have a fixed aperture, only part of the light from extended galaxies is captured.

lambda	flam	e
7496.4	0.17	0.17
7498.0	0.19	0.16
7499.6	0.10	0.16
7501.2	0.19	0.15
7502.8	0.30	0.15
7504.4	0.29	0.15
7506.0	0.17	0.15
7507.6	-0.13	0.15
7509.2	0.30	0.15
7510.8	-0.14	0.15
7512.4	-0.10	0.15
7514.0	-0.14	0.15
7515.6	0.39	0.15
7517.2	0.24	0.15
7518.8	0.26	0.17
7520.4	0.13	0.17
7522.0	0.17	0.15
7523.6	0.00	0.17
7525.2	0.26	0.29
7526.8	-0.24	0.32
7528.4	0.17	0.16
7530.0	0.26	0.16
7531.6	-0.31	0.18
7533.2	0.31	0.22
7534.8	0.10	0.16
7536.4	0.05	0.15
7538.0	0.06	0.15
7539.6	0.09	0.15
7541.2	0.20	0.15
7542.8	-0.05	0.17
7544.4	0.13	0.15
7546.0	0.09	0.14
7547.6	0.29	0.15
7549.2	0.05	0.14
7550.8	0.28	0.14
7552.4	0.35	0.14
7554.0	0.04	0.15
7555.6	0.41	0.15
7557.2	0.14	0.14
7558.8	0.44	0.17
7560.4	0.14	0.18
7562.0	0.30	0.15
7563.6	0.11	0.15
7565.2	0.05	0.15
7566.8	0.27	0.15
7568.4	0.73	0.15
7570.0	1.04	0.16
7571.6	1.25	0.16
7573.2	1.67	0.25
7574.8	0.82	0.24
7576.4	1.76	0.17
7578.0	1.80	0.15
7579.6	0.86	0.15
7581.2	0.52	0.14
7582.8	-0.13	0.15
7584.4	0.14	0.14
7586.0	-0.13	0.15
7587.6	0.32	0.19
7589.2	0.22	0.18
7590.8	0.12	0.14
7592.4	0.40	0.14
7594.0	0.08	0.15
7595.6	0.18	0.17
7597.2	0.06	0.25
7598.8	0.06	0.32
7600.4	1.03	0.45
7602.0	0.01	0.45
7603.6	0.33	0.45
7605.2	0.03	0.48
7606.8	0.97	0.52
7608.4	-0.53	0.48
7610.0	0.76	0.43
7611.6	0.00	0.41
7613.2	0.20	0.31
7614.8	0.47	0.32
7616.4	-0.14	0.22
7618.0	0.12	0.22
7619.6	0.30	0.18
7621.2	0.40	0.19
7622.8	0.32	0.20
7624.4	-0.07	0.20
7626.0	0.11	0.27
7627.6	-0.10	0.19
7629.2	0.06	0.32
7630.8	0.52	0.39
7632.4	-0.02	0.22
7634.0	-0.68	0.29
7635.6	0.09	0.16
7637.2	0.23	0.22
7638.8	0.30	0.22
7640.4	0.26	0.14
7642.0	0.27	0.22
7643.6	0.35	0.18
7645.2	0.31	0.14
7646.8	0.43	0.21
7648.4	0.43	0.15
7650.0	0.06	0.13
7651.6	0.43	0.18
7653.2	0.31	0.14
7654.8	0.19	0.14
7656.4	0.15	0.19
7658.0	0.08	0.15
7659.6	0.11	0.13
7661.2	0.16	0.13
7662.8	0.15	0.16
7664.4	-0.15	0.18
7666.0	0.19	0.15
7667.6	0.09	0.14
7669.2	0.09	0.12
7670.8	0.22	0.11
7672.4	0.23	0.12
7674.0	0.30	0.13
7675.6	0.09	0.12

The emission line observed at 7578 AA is [O II] 3727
